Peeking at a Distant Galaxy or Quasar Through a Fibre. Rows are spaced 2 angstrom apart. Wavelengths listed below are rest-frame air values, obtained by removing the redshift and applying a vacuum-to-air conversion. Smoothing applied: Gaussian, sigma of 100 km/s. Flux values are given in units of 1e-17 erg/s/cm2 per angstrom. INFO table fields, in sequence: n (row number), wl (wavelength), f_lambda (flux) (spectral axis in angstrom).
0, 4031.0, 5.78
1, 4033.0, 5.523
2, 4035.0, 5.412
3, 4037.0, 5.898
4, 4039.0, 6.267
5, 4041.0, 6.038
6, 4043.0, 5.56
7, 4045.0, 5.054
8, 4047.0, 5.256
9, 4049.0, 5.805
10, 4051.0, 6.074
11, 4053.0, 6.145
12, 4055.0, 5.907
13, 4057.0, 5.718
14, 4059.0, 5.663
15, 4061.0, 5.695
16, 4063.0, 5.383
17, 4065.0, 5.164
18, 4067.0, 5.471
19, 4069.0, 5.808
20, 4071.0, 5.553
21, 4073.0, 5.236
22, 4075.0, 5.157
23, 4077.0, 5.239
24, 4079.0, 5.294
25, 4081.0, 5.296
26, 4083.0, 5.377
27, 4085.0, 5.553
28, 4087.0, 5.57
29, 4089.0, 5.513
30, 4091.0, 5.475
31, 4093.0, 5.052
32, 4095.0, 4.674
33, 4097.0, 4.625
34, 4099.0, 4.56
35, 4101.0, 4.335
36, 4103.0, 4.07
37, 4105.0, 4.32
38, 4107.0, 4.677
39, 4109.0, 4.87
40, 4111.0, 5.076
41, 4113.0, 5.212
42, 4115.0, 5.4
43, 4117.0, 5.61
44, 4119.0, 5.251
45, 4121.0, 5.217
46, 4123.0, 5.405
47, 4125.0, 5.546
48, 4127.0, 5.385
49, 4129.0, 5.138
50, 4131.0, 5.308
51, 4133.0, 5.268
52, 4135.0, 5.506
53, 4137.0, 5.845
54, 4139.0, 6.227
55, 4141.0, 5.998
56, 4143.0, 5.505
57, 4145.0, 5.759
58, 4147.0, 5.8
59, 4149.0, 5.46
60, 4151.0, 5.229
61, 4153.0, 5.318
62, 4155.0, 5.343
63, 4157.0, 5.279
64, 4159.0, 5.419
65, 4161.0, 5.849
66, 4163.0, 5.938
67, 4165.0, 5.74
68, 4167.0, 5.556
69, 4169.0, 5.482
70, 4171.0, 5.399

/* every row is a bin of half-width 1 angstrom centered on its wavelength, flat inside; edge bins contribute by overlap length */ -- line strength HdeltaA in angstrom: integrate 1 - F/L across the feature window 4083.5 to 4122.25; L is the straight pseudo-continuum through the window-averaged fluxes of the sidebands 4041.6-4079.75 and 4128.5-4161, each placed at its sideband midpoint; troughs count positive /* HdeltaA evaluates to 3.7 angstrom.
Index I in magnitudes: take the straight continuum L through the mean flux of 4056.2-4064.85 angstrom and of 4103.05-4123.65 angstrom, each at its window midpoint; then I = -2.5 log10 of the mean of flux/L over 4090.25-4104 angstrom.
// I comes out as 0.12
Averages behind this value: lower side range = 5.57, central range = 4.67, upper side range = 5.05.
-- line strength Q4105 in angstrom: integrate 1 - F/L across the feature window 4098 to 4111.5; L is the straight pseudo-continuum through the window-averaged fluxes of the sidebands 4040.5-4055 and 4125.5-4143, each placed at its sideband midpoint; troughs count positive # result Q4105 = 2.6 angstrom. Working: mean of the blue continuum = 5.71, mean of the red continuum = 5.58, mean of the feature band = 4.54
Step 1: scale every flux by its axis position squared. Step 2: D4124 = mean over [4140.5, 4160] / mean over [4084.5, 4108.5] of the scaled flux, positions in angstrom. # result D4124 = 1.16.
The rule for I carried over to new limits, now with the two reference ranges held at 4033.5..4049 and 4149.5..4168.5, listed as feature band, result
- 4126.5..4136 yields 0.05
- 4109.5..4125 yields 0.05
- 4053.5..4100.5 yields 0.05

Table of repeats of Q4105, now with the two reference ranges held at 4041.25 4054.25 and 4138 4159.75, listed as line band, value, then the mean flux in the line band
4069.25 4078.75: 0.5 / 5.34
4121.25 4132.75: 0.5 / 5.34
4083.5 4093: 0.3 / 5.47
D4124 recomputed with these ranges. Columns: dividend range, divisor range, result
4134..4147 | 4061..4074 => 1.10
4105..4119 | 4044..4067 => 0.93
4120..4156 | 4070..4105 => 1.11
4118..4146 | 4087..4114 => 1.16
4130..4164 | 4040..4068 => 1.04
